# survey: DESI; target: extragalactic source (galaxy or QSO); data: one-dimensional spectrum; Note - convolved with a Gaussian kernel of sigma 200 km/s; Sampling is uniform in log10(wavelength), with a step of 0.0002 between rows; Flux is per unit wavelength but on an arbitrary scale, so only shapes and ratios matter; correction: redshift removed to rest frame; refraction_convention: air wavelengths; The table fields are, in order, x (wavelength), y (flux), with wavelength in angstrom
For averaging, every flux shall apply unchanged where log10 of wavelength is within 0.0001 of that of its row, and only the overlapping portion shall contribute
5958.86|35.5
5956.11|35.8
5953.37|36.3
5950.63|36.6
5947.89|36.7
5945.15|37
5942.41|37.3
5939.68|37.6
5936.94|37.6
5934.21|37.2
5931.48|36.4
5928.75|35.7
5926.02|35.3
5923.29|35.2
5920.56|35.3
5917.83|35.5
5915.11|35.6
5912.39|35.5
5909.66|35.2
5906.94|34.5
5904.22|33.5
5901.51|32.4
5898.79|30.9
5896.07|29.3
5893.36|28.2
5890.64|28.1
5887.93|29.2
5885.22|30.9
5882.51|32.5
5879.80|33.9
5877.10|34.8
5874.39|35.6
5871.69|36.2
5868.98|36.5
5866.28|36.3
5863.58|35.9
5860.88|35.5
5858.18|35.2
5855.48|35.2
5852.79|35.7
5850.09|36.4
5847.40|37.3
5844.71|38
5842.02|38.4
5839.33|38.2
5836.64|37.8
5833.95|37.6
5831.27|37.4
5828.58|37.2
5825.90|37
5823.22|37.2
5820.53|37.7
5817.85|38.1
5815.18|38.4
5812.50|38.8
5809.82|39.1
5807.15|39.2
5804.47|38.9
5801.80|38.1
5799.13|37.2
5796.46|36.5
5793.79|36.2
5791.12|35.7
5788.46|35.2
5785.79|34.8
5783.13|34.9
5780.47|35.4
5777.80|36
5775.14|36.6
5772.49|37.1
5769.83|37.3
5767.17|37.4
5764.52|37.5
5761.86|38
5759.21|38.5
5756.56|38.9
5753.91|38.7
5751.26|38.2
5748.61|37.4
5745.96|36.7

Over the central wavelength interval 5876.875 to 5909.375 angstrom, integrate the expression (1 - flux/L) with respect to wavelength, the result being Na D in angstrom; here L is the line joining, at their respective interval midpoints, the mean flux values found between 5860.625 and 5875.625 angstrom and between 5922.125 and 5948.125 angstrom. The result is 4.2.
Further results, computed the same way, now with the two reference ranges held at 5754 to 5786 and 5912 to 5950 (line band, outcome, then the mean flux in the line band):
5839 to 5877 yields 0.3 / 36.4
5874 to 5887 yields 1.2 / 33.2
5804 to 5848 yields -1.5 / 38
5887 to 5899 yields 2.5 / 29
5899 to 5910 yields 0.9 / 33.5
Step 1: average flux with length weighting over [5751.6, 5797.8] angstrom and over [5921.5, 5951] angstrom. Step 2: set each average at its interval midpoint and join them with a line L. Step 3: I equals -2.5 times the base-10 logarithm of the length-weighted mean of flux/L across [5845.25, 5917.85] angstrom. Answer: 0.08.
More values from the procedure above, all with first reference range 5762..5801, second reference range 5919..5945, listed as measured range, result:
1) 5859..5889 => 0.06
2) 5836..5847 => -0.05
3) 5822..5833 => -0.03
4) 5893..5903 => 0.19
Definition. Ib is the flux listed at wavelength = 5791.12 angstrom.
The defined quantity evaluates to 35.7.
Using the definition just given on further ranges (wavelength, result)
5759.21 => 38.5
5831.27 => 37.4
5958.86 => 35.5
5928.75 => 35.7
